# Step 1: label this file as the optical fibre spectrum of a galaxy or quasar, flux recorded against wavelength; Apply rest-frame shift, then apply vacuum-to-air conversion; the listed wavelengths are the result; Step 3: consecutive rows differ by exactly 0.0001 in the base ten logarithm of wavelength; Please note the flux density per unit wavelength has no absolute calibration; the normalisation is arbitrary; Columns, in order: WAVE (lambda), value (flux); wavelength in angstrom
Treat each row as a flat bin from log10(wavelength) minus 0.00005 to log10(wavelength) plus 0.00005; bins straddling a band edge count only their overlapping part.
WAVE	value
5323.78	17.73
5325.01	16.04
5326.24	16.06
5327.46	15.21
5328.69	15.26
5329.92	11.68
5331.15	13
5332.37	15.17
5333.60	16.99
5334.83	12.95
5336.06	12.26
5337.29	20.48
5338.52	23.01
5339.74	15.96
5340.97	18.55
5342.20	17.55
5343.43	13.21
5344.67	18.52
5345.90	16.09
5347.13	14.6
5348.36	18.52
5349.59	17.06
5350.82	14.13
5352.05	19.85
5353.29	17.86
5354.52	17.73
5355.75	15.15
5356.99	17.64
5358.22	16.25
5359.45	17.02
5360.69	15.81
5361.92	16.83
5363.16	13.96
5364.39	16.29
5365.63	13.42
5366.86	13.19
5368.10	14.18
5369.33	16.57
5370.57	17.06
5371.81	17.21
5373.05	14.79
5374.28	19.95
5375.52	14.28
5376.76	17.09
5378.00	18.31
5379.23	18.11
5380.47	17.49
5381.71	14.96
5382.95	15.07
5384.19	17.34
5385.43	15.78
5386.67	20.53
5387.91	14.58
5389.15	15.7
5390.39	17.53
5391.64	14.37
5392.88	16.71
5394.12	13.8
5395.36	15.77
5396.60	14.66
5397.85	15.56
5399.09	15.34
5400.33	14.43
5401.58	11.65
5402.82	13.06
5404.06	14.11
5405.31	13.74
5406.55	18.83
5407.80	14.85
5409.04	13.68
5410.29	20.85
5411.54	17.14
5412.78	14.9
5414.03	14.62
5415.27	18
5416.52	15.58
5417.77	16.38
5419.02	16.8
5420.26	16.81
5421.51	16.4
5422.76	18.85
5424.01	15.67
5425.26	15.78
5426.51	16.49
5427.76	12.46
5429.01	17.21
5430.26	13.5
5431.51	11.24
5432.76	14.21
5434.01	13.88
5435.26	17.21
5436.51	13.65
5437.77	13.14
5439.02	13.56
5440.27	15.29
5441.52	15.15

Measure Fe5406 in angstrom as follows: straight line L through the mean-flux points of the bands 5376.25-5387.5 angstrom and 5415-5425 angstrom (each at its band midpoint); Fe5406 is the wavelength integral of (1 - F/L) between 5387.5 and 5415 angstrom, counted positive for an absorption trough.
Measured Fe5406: 2.6 angstrom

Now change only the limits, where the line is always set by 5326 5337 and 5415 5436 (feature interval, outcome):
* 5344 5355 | -1.9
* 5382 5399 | -0.8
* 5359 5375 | -1.1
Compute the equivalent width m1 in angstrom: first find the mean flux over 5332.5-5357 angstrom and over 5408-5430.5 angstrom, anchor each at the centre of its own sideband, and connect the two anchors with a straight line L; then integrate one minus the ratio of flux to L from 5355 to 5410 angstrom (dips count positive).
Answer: 2.5 angstrom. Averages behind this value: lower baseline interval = 16.8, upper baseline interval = 16.2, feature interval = 15.8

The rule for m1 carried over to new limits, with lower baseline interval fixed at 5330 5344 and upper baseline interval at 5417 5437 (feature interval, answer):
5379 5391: -0.7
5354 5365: -0.2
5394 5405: 1.0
